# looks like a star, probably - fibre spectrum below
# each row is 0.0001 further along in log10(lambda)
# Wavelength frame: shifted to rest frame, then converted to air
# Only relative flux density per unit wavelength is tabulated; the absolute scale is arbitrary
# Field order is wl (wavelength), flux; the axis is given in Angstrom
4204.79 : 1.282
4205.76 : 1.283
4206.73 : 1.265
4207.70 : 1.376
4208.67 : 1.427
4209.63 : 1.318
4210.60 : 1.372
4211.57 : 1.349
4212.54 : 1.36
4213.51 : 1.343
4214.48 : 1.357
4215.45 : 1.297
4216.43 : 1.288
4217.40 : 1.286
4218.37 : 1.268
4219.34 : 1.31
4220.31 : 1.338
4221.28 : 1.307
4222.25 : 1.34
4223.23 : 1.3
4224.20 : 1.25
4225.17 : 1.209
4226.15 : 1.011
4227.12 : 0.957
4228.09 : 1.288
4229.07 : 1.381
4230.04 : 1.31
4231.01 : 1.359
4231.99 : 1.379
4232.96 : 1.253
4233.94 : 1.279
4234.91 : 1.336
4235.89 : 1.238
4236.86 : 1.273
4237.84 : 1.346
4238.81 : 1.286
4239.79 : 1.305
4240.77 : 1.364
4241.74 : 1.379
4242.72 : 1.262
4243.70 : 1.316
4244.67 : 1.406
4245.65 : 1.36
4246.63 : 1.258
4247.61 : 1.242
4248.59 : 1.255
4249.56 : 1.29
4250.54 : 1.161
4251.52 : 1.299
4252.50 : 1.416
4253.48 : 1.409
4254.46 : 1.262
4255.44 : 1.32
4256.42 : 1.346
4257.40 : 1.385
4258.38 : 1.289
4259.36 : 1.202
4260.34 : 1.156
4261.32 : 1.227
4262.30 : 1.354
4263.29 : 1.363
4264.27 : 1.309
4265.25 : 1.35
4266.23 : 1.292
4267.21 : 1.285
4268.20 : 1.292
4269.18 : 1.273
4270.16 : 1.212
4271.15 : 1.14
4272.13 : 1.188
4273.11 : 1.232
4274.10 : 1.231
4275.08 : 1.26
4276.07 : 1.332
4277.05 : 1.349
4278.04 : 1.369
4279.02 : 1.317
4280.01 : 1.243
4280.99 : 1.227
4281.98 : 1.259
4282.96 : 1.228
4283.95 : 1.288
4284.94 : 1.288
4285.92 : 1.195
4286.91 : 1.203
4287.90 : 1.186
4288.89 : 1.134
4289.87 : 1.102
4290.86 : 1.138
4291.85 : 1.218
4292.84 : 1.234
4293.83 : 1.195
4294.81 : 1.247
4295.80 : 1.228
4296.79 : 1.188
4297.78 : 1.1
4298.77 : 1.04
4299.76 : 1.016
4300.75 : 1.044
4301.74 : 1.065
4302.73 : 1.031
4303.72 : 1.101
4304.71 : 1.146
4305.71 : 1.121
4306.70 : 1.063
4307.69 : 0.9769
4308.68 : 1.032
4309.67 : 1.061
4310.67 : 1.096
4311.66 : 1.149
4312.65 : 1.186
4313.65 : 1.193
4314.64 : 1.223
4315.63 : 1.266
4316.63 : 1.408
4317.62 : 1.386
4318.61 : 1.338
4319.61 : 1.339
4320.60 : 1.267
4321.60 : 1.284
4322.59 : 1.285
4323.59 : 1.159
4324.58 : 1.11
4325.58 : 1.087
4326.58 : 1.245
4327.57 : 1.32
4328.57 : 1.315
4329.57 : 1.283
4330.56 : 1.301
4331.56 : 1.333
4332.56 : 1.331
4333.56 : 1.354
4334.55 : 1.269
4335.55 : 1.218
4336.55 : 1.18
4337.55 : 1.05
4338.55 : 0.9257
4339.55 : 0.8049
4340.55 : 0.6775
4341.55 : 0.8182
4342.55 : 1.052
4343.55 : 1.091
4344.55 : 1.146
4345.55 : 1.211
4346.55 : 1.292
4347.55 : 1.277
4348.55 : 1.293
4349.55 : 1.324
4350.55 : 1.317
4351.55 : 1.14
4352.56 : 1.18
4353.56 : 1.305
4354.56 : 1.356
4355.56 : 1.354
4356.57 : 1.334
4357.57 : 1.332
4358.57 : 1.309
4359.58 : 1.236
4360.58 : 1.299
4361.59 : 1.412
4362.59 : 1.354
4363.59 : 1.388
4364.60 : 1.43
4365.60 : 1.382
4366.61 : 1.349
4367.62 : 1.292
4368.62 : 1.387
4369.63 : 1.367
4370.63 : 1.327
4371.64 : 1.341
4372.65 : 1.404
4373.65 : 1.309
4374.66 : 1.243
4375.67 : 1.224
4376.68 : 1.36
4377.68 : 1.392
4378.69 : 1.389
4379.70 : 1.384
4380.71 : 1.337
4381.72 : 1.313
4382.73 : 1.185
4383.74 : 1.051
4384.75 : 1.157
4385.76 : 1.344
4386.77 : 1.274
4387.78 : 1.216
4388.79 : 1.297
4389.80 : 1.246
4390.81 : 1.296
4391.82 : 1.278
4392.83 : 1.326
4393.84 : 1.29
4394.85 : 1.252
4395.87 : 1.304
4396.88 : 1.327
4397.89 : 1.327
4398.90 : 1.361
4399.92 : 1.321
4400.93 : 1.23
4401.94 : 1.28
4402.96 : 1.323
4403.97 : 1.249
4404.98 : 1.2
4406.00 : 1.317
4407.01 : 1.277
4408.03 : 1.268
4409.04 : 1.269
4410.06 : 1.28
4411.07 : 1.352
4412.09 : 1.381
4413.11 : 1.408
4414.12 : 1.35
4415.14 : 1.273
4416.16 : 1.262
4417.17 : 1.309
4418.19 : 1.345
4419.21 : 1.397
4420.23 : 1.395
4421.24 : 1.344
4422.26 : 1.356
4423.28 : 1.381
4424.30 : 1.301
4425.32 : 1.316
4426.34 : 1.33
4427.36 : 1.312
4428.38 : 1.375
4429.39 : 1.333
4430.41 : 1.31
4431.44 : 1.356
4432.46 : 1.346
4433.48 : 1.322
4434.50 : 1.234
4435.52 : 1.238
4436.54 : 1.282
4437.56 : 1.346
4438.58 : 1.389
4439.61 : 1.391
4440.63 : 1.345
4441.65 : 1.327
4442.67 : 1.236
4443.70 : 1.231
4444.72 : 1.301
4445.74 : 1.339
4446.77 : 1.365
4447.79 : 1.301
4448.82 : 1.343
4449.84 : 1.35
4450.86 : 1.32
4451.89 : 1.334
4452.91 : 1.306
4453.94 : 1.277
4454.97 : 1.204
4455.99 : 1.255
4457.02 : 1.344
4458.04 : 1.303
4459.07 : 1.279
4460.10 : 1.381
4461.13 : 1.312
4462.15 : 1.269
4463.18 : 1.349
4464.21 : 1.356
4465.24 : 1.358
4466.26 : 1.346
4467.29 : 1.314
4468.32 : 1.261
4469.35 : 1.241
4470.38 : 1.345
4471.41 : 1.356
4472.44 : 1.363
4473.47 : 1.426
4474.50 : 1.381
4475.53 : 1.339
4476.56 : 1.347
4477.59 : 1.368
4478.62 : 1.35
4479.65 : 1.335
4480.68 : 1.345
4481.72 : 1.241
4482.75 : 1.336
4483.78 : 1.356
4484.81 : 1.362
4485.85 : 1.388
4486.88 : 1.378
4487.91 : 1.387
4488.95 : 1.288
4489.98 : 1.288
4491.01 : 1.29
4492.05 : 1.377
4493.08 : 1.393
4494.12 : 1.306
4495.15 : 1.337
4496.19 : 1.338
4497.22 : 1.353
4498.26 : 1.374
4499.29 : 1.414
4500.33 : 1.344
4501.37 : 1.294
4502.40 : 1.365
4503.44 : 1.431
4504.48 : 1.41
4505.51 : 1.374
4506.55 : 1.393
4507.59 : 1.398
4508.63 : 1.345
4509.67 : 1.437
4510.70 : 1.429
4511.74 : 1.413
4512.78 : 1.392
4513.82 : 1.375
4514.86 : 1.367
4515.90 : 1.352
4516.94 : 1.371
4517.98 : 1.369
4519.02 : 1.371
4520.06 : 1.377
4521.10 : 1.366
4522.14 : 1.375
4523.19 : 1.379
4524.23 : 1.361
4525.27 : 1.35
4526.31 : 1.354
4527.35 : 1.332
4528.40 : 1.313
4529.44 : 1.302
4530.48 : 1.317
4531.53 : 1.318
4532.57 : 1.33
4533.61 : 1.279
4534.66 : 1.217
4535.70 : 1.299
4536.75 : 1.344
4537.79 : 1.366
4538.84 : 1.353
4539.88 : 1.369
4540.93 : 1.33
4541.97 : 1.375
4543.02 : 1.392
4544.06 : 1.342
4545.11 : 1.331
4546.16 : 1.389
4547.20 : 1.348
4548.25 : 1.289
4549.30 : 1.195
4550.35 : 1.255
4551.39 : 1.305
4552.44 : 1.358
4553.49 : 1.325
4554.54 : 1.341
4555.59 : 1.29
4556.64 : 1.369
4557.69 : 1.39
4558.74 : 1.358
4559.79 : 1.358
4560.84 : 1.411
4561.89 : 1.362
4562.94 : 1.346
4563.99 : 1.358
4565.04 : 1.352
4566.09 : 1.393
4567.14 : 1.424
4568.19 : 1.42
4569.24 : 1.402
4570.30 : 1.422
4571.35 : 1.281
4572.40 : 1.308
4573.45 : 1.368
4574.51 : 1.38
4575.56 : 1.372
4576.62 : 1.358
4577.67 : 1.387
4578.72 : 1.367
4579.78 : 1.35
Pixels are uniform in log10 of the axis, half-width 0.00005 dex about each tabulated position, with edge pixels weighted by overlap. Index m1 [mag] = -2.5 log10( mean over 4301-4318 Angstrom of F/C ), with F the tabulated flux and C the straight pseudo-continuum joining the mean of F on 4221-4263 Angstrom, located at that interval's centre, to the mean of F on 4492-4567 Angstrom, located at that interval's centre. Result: 0.14 mag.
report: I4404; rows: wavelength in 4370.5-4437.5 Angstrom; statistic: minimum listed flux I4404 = 1.051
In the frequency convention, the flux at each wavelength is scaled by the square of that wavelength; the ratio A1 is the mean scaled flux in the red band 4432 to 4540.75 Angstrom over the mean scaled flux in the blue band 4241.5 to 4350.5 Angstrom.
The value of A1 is 1.2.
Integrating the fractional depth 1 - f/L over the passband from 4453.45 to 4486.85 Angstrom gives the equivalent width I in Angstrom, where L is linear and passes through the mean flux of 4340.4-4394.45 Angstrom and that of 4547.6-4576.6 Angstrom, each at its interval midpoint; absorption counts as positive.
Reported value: -0.4 Angstrom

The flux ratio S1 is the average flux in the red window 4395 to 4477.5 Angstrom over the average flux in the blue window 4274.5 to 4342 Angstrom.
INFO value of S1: 1.1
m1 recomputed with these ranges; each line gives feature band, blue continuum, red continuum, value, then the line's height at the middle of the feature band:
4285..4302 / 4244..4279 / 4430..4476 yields 0.125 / 1.29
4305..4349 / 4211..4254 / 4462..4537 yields 0.120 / 1.31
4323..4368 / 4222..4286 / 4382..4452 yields 0.058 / 1.3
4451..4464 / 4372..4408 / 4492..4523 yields 0.029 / 1.34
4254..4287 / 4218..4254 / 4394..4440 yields 0.019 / 1.3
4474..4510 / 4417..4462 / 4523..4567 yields -0.021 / 1.33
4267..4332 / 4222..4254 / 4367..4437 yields 0.077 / 1.3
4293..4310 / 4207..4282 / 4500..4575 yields 0.185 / 1.31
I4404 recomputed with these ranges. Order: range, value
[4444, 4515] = 1.204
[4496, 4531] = 1.294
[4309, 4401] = 0.6775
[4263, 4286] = 1.14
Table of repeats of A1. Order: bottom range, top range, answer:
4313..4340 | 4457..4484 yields 1.15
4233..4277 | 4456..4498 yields 1.15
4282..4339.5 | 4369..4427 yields 1.15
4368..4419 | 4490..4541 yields 1.10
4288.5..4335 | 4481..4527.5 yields 1.25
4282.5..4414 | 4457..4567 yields 1.17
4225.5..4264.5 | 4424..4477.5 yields 1.13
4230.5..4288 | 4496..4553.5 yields 1.18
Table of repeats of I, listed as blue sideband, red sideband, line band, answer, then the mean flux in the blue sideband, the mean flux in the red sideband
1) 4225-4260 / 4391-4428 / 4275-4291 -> 0.64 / 1.29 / 1.31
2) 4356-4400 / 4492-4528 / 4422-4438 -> 0.18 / 1.31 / 1.37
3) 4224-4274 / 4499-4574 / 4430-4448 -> 0.20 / 1.28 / 1.35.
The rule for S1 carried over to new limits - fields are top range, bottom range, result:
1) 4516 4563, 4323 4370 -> 1.09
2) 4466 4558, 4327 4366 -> 1.09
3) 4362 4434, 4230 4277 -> 1.02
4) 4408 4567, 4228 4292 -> 1.05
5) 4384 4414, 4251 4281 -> 1.00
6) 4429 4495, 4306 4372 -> 1.08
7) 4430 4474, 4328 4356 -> 1.11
